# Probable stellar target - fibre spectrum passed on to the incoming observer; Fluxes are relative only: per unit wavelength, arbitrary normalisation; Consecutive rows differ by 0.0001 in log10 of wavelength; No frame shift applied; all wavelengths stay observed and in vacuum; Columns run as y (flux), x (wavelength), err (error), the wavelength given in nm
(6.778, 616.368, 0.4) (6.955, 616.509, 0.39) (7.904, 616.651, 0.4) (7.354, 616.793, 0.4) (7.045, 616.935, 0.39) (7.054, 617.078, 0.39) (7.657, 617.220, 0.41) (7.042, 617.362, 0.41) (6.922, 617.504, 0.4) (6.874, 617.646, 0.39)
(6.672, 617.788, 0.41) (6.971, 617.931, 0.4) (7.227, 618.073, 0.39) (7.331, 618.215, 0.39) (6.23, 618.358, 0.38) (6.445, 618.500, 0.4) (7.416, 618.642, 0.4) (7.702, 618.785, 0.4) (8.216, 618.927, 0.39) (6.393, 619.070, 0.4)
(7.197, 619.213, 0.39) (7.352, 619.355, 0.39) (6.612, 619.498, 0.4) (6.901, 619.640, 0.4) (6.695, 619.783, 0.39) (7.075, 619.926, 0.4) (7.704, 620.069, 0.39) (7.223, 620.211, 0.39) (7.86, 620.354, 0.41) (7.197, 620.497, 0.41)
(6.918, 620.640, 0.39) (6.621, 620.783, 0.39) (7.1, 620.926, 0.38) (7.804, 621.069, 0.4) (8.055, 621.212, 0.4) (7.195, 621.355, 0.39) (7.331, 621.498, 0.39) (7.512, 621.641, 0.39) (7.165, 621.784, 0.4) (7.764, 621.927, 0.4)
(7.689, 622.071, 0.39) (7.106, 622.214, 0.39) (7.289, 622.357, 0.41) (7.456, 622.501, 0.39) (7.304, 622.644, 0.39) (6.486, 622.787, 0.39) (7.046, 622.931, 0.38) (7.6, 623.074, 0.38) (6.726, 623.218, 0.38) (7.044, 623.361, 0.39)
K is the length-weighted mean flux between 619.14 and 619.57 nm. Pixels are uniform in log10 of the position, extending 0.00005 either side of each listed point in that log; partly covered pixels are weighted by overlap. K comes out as 7.06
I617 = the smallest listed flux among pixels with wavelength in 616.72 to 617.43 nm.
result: 7.042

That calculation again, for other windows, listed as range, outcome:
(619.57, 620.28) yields 6.695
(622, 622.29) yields 7.106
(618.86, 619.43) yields 6.393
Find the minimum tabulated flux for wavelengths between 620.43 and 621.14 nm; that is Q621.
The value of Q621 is 6.621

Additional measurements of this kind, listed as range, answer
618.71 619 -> 7.702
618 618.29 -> 7.227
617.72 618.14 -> 6.672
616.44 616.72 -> 6.955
